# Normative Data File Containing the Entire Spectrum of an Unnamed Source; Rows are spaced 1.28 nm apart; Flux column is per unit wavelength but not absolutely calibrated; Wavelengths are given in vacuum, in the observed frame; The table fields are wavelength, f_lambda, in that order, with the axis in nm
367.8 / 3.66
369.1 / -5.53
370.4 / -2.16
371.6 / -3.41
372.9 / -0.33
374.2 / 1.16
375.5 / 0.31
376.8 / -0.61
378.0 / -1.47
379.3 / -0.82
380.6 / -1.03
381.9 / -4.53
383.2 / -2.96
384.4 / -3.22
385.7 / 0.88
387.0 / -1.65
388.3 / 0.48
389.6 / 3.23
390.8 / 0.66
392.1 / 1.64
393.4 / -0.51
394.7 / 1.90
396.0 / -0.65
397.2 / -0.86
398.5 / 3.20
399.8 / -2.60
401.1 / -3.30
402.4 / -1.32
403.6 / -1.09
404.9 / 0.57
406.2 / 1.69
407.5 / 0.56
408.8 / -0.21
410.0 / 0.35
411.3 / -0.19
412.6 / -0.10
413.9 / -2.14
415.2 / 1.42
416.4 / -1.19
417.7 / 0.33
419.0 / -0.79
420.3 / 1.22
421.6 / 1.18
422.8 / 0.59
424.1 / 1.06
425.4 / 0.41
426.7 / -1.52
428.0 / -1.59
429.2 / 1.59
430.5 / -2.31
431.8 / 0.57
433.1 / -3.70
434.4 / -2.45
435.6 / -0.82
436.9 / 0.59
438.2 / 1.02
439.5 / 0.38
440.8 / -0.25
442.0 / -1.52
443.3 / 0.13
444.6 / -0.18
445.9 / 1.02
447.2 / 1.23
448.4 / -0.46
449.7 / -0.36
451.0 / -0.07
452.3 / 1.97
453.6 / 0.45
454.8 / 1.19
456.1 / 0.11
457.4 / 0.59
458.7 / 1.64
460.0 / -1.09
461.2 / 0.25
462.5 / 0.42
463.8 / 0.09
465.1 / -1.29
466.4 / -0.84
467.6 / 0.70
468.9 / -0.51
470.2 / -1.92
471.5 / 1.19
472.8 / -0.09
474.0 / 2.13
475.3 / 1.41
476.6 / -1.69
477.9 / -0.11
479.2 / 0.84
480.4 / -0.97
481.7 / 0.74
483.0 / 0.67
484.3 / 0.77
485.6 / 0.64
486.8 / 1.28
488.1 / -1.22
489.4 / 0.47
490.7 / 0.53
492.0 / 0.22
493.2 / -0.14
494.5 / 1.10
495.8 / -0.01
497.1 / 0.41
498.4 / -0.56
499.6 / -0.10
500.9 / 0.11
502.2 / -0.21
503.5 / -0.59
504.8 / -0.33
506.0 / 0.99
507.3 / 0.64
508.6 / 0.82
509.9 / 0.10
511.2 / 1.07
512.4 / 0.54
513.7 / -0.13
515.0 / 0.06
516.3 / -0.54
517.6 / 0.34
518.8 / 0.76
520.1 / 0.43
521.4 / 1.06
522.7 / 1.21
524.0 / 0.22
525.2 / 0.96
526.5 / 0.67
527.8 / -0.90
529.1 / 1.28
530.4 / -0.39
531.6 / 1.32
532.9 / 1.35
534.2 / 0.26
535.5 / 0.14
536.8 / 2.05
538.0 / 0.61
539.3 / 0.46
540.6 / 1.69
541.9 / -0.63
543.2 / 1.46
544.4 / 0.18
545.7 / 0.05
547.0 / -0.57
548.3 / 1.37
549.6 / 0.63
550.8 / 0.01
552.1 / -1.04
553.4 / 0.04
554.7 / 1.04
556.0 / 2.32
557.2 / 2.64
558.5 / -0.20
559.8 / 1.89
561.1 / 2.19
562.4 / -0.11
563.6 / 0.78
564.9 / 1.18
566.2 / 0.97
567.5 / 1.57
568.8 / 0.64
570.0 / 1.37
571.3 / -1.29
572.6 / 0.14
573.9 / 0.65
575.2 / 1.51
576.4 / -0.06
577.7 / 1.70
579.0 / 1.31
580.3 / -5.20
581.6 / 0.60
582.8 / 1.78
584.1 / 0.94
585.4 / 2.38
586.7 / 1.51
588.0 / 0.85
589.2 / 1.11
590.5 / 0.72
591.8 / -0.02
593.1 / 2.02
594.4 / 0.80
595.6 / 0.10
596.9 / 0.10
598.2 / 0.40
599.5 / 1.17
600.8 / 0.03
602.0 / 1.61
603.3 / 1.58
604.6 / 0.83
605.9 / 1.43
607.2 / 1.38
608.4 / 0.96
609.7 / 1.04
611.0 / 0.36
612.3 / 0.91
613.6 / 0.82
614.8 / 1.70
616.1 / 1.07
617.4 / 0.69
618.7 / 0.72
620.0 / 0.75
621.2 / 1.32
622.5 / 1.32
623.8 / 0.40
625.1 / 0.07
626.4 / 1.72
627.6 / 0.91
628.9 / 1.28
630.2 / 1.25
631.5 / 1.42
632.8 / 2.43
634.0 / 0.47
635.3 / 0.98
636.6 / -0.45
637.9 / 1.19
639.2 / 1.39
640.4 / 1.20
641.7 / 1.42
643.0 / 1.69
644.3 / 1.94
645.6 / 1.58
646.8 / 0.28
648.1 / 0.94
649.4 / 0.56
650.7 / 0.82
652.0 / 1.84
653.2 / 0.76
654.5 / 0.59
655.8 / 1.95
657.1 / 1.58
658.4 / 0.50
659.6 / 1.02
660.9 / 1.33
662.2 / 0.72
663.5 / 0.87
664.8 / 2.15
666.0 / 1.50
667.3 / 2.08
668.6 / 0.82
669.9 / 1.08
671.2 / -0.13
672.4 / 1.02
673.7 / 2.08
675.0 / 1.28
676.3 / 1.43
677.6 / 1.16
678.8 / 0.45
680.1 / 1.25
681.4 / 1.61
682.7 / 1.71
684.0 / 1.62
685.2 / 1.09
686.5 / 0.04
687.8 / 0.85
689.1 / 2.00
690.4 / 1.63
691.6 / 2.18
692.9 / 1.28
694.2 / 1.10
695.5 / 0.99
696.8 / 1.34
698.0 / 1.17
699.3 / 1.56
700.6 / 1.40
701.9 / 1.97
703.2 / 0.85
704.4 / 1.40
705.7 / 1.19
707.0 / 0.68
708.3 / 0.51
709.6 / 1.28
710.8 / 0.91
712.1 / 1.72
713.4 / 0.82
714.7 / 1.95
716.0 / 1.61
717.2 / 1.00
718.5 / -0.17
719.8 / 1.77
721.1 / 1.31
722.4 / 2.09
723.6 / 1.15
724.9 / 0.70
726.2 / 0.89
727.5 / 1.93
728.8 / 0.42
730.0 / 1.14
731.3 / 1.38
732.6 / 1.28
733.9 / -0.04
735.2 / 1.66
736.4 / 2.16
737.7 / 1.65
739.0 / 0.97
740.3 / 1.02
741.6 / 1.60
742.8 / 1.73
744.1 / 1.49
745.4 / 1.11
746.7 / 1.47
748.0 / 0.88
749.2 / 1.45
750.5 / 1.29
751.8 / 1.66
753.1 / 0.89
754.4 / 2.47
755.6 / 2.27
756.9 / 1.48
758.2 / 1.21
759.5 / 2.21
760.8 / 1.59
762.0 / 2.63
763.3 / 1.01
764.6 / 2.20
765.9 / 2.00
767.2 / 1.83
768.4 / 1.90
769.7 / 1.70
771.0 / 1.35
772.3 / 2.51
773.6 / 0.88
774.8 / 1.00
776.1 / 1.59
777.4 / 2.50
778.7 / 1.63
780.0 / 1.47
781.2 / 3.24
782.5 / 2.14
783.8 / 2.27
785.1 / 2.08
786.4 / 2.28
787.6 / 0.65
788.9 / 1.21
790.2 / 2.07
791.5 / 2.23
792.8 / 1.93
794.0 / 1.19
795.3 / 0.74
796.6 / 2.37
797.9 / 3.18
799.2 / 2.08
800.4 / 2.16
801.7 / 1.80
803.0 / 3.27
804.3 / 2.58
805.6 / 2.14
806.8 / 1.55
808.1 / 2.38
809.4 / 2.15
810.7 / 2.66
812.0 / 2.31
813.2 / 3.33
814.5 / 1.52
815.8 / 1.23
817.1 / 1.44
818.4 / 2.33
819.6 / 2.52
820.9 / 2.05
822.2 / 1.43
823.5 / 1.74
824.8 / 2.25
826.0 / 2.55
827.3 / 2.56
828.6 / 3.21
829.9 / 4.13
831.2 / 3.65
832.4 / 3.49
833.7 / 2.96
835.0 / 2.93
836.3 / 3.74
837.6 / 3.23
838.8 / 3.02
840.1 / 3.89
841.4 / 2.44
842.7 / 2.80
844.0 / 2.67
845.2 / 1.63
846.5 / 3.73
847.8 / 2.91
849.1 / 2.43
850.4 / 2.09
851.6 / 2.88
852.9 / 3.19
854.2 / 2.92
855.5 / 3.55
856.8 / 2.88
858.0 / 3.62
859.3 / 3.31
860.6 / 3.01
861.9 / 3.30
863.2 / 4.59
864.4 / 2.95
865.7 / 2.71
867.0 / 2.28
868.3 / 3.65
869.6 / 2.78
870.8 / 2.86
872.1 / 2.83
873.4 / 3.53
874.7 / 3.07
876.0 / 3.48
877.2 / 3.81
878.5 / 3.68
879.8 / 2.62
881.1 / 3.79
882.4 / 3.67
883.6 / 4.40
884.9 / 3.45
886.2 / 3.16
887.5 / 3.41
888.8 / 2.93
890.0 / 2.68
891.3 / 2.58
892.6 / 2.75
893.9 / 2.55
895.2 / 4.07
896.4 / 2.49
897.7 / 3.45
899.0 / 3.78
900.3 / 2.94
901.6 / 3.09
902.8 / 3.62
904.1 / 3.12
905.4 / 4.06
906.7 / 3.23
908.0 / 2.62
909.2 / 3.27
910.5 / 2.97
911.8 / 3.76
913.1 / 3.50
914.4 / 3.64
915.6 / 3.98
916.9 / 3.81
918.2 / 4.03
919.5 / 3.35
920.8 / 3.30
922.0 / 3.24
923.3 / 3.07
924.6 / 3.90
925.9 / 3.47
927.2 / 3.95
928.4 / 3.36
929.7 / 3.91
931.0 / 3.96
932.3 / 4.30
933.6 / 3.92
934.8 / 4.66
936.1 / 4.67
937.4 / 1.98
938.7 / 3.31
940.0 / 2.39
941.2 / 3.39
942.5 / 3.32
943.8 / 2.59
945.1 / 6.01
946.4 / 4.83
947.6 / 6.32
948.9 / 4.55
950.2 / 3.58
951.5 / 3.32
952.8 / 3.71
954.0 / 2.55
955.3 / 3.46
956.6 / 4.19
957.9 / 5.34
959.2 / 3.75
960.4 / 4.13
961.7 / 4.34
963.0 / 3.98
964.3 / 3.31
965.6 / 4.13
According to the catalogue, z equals 1.074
